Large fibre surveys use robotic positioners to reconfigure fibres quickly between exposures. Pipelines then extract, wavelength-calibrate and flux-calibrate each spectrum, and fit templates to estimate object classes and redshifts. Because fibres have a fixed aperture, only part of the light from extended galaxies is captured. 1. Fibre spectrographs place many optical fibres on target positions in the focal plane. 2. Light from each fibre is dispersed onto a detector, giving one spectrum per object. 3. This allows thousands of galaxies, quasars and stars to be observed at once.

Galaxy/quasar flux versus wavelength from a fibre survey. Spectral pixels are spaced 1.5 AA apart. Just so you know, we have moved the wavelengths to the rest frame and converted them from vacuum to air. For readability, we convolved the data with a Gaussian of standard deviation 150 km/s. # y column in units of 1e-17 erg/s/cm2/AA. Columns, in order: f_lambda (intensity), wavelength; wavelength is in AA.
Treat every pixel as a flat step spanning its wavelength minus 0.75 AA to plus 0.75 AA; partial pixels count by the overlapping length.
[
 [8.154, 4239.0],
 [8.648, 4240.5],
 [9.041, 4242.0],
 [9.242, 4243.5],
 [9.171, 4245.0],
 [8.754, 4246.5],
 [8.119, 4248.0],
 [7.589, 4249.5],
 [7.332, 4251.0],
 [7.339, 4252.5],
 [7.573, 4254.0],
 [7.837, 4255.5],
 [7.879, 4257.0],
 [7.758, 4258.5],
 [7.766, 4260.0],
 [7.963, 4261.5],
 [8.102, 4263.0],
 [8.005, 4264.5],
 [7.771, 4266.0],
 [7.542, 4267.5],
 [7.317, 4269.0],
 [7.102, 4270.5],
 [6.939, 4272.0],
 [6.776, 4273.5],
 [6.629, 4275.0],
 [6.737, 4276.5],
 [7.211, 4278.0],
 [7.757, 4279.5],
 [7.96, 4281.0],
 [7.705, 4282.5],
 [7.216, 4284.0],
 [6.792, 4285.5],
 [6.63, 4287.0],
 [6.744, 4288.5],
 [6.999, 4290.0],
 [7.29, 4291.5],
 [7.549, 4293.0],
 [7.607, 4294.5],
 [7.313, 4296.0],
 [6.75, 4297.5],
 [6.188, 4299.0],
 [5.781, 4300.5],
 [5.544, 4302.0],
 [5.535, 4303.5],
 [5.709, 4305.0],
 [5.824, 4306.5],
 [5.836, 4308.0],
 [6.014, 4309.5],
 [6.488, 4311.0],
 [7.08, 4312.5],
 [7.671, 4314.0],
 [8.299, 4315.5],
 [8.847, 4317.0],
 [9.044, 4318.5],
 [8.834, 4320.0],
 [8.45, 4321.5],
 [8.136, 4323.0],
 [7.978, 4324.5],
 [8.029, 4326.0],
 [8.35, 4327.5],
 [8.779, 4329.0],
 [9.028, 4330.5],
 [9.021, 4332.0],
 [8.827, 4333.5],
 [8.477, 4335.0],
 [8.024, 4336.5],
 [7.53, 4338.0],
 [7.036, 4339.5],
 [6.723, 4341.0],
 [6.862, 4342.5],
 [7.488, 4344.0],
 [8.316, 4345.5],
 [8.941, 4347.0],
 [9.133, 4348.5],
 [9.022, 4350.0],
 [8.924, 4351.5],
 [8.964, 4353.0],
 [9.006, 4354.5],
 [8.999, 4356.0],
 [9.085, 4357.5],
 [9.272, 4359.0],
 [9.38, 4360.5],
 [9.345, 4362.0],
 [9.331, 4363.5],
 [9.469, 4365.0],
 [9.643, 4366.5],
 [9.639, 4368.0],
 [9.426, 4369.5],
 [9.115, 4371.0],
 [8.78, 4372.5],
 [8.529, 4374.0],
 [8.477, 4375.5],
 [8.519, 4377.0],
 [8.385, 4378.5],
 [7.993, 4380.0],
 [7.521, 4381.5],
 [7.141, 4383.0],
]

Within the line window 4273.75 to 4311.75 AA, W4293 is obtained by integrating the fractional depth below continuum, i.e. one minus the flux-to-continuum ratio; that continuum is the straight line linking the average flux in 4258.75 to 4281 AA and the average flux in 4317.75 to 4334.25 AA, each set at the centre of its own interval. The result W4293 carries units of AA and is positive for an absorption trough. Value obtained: 5.6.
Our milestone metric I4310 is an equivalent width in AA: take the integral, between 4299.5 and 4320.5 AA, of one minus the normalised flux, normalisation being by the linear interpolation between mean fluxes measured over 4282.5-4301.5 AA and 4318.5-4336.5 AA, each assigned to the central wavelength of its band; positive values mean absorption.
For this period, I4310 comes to 2.5 AA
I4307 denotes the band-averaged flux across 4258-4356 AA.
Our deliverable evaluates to 7.57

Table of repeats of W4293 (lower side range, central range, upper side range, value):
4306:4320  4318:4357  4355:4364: -0.3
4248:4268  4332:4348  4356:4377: 1.7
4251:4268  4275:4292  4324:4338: 1.8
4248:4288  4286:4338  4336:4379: 4.1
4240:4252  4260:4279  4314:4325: 2.5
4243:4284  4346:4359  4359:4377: -0.1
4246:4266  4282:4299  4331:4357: 2.0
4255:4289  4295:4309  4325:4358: 3.1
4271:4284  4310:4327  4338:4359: -0.4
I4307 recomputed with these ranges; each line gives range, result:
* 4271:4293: 7.11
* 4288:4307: 6.53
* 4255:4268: 7.85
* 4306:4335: 7.96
